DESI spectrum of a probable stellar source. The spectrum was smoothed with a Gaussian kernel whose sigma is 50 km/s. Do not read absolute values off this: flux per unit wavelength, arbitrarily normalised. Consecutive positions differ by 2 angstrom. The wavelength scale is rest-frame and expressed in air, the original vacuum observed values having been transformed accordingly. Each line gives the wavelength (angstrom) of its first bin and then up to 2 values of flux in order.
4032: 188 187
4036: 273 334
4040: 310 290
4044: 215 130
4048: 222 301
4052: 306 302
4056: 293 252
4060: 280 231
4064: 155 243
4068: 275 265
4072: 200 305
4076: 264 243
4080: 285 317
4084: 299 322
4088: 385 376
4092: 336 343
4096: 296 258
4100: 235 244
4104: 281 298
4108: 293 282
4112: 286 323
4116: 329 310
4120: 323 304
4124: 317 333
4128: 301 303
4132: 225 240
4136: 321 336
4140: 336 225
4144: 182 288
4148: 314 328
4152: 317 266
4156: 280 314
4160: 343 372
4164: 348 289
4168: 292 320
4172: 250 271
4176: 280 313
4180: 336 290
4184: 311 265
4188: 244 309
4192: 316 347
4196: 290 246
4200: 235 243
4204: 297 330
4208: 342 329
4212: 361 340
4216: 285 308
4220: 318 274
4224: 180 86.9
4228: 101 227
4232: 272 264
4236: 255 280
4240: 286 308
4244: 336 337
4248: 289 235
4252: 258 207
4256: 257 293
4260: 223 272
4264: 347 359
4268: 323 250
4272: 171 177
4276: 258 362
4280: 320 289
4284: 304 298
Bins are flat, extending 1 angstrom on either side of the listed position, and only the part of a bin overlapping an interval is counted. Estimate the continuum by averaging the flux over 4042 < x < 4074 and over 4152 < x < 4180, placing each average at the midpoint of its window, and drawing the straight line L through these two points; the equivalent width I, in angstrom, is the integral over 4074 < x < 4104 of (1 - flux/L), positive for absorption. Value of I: -4.1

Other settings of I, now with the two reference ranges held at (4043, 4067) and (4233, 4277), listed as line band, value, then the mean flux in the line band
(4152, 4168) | -3.4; 315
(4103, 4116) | -2.3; 297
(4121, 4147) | -3.1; 285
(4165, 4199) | -4.0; 292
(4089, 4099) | -2.9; 322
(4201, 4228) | -1.1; 277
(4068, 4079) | -0.5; 257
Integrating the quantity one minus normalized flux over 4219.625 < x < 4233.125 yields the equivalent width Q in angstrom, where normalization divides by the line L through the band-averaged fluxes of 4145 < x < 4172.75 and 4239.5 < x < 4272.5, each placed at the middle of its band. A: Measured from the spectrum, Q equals 4.0 angstrom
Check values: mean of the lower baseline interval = 309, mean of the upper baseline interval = 281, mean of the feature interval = 204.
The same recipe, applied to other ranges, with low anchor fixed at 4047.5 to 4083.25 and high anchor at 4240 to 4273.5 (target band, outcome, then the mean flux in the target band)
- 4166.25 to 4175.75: -0.41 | 283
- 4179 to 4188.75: -0.64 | 290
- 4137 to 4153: -1.24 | 291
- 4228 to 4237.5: 1.25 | 240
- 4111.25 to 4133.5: -2.95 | 304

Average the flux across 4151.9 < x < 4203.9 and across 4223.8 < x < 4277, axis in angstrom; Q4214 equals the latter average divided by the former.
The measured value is 0.86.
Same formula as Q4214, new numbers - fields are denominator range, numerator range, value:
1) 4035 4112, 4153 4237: 1.02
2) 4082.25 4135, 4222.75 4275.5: 0.84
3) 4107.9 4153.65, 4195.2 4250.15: 0.93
